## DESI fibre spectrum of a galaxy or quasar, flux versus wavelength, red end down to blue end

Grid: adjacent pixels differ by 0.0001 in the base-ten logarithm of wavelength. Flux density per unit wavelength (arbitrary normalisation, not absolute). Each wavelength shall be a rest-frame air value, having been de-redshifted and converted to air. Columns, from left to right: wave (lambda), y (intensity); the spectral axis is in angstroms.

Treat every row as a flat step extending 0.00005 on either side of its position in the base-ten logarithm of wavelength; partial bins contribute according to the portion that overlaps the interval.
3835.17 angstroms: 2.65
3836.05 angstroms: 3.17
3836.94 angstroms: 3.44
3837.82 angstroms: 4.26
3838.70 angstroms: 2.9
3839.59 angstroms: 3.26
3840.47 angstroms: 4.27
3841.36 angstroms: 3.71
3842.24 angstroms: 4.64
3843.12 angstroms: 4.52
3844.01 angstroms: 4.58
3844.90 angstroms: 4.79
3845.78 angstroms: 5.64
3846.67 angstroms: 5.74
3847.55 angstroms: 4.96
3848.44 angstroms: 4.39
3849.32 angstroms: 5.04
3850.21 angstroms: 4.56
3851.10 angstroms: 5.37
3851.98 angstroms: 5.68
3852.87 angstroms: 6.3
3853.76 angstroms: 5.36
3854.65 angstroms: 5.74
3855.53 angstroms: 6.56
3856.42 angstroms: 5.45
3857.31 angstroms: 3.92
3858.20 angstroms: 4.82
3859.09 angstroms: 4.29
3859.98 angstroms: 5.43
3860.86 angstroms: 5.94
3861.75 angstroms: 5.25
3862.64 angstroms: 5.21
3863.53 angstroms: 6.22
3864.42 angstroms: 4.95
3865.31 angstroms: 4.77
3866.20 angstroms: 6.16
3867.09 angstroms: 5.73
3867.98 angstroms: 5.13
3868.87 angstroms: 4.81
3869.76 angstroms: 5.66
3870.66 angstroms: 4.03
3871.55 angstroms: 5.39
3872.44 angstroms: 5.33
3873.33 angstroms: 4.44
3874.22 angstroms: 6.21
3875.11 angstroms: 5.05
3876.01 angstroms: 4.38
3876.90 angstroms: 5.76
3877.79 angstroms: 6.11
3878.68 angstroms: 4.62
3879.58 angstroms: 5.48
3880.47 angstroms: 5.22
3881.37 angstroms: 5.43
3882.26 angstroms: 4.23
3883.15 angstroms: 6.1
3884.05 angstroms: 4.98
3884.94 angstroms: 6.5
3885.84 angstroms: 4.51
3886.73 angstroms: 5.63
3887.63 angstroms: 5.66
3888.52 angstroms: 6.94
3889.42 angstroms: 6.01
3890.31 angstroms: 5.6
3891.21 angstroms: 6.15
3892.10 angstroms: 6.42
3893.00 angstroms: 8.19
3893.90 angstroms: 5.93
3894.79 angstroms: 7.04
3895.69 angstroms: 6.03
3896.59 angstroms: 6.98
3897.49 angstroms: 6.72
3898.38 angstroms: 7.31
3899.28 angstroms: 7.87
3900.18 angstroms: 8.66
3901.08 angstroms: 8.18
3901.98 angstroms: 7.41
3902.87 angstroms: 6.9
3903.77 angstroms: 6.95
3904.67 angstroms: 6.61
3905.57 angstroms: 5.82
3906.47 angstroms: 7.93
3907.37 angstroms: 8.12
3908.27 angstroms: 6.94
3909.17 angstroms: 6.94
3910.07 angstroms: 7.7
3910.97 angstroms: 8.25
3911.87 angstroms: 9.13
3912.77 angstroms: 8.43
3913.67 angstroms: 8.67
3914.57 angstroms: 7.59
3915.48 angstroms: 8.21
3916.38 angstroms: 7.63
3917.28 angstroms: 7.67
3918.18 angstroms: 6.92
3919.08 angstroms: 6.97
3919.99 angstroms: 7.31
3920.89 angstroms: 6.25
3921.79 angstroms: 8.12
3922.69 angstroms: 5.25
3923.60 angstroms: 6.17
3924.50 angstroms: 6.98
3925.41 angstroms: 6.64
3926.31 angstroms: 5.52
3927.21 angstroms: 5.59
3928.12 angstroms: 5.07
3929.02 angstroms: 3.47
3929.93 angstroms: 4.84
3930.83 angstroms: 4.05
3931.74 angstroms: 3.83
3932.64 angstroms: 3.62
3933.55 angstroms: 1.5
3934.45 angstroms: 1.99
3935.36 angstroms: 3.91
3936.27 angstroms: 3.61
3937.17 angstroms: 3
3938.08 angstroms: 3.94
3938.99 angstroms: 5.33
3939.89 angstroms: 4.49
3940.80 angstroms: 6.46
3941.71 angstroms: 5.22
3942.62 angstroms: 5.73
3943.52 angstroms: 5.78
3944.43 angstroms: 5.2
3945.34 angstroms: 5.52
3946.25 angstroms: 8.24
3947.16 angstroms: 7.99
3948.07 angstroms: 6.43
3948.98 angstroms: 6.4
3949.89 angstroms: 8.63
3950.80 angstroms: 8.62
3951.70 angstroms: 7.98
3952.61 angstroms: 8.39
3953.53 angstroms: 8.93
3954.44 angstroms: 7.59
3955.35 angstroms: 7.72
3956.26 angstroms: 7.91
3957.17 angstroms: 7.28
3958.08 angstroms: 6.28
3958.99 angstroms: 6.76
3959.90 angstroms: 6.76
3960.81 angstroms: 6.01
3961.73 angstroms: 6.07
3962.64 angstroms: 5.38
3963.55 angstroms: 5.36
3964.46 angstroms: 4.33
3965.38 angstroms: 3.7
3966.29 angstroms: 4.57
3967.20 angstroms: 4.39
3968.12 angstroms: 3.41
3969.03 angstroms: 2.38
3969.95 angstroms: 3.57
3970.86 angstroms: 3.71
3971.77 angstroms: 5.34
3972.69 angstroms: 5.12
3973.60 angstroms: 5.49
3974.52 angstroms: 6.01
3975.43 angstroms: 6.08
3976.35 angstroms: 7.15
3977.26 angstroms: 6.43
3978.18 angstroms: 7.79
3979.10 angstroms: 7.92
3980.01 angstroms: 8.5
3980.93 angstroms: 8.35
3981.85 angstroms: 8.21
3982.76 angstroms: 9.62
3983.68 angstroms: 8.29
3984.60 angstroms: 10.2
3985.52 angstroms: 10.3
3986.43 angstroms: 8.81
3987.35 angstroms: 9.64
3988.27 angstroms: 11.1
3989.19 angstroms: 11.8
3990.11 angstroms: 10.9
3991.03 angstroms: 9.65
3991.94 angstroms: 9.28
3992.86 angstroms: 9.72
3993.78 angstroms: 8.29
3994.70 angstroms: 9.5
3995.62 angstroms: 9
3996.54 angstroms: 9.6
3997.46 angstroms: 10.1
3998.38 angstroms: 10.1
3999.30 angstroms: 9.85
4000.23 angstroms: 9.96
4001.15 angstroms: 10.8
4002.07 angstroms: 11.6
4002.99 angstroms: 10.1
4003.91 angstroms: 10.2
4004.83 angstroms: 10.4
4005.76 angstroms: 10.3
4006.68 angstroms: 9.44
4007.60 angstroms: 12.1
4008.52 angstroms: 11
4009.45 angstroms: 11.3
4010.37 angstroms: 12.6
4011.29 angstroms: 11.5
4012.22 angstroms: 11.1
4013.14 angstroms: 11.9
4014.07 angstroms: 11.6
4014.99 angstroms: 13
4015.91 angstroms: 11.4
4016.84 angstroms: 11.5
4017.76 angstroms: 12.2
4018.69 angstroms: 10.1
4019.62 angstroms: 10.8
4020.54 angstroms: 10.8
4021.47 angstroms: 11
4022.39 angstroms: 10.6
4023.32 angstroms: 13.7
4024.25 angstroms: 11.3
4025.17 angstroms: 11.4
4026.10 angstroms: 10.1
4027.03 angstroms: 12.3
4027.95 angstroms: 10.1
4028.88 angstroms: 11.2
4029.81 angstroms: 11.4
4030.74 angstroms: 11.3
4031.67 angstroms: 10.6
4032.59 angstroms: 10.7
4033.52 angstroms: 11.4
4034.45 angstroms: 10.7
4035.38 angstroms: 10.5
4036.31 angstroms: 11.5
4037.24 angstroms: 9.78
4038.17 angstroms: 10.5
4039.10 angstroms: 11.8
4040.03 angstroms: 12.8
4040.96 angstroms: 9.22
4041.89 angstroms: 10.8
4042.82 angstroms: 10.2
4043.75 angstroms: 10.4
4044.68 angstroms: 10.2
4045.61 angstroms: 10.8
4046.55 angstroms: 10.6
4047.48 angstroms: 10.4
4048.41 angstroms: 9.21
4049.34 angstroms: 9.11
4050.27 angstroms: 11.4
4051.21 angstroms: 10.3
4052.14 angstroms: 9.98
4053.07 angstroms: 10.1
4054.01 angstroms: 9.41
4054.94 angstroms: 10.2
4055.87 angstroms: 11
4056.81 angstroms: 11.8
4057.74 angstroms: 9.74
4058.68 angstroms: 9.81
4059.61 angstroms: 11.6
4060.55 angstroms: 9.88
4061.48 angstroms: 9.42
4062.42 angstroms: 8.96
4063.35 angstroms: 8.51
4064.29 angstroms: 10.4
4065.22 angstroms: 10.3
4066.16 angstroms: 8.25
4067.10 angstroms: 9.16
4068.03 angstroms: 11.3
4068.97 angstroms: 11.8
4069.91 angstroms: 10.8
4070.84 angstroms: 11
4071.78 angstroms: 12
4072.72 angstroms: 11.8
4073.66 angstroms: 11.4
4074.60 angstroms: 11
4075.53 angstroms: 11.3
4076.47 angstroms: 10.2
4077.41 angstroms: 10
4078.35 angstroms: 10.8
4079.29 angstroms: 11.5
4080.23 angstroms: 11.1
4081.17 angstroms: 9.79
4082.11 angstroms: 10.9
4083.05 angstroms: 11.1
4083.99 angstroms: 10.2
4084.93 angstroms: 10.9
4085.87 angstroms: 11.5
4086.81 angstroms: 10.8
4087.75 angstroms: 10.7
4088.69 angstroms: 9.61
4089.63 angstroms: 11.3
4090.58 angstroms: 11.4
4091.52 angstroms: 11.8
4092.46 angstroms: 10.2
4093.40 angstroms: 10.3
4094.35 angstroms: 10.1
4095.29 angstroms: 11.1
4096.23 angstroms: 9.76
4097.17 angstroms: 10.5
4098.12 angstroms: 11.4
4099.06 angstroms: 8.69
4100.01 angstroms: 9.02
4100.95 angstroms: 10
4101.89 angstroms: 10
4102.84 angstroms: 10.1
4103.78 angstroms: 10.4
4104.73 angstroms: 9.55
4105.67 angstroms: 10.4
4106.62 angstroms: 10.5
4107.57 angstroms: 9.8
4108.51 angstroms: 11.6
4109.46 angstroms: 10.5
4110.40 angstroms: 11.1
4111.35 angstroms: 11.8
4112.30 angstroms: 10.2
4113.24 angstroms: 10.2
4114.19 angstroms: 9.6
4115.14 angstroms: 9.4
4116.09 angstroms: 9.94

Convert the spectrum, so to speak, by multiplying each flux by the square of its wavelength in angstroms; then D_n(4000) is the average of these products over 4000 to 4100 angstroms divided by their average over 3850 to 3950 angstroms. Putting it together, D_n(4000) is 1.95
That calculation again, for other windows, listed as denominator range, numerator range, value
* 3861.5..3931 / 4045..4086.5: 1.81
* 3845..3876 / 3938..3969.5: 1.23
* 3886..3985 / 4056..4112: 1.78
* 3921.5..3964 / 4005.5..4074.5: 1.93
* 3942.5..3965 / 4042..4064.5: 1.56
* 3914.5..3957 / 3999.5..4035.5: 1.92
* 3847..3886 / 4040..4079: 2.17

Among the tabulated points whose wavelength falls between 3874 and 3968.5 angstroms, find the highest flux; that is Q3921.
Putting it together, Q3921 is 9.13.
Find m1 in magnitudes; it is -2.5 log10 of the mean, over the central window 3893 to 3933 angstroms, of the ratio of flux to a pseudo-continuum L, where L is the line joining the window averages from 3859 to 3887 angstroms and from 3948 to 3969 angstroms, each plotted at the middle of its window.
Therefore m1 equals -0.18 mag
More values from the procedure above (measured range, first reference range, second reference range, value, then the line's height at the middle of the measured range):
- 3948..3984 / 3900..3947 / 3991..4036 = 0.27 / 8.35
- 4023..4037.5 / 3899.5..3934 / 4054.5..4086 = -0.17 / 9.54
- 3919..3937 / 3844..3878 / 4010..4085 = 0.40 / 7.24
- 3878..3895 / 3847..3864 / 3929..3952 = -0.11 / 5.27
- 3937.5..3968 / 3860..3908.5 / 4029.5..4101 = 0.22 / 7.73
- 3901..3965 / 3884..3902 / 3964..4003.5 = 0.13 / 7.2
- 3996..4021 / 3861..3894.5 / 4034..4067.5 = -0.20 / 9.09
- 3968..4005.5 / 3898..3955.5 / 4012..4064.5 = 0.05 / 8.77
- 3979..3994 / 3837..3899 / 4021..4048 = -0.02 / 9.33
